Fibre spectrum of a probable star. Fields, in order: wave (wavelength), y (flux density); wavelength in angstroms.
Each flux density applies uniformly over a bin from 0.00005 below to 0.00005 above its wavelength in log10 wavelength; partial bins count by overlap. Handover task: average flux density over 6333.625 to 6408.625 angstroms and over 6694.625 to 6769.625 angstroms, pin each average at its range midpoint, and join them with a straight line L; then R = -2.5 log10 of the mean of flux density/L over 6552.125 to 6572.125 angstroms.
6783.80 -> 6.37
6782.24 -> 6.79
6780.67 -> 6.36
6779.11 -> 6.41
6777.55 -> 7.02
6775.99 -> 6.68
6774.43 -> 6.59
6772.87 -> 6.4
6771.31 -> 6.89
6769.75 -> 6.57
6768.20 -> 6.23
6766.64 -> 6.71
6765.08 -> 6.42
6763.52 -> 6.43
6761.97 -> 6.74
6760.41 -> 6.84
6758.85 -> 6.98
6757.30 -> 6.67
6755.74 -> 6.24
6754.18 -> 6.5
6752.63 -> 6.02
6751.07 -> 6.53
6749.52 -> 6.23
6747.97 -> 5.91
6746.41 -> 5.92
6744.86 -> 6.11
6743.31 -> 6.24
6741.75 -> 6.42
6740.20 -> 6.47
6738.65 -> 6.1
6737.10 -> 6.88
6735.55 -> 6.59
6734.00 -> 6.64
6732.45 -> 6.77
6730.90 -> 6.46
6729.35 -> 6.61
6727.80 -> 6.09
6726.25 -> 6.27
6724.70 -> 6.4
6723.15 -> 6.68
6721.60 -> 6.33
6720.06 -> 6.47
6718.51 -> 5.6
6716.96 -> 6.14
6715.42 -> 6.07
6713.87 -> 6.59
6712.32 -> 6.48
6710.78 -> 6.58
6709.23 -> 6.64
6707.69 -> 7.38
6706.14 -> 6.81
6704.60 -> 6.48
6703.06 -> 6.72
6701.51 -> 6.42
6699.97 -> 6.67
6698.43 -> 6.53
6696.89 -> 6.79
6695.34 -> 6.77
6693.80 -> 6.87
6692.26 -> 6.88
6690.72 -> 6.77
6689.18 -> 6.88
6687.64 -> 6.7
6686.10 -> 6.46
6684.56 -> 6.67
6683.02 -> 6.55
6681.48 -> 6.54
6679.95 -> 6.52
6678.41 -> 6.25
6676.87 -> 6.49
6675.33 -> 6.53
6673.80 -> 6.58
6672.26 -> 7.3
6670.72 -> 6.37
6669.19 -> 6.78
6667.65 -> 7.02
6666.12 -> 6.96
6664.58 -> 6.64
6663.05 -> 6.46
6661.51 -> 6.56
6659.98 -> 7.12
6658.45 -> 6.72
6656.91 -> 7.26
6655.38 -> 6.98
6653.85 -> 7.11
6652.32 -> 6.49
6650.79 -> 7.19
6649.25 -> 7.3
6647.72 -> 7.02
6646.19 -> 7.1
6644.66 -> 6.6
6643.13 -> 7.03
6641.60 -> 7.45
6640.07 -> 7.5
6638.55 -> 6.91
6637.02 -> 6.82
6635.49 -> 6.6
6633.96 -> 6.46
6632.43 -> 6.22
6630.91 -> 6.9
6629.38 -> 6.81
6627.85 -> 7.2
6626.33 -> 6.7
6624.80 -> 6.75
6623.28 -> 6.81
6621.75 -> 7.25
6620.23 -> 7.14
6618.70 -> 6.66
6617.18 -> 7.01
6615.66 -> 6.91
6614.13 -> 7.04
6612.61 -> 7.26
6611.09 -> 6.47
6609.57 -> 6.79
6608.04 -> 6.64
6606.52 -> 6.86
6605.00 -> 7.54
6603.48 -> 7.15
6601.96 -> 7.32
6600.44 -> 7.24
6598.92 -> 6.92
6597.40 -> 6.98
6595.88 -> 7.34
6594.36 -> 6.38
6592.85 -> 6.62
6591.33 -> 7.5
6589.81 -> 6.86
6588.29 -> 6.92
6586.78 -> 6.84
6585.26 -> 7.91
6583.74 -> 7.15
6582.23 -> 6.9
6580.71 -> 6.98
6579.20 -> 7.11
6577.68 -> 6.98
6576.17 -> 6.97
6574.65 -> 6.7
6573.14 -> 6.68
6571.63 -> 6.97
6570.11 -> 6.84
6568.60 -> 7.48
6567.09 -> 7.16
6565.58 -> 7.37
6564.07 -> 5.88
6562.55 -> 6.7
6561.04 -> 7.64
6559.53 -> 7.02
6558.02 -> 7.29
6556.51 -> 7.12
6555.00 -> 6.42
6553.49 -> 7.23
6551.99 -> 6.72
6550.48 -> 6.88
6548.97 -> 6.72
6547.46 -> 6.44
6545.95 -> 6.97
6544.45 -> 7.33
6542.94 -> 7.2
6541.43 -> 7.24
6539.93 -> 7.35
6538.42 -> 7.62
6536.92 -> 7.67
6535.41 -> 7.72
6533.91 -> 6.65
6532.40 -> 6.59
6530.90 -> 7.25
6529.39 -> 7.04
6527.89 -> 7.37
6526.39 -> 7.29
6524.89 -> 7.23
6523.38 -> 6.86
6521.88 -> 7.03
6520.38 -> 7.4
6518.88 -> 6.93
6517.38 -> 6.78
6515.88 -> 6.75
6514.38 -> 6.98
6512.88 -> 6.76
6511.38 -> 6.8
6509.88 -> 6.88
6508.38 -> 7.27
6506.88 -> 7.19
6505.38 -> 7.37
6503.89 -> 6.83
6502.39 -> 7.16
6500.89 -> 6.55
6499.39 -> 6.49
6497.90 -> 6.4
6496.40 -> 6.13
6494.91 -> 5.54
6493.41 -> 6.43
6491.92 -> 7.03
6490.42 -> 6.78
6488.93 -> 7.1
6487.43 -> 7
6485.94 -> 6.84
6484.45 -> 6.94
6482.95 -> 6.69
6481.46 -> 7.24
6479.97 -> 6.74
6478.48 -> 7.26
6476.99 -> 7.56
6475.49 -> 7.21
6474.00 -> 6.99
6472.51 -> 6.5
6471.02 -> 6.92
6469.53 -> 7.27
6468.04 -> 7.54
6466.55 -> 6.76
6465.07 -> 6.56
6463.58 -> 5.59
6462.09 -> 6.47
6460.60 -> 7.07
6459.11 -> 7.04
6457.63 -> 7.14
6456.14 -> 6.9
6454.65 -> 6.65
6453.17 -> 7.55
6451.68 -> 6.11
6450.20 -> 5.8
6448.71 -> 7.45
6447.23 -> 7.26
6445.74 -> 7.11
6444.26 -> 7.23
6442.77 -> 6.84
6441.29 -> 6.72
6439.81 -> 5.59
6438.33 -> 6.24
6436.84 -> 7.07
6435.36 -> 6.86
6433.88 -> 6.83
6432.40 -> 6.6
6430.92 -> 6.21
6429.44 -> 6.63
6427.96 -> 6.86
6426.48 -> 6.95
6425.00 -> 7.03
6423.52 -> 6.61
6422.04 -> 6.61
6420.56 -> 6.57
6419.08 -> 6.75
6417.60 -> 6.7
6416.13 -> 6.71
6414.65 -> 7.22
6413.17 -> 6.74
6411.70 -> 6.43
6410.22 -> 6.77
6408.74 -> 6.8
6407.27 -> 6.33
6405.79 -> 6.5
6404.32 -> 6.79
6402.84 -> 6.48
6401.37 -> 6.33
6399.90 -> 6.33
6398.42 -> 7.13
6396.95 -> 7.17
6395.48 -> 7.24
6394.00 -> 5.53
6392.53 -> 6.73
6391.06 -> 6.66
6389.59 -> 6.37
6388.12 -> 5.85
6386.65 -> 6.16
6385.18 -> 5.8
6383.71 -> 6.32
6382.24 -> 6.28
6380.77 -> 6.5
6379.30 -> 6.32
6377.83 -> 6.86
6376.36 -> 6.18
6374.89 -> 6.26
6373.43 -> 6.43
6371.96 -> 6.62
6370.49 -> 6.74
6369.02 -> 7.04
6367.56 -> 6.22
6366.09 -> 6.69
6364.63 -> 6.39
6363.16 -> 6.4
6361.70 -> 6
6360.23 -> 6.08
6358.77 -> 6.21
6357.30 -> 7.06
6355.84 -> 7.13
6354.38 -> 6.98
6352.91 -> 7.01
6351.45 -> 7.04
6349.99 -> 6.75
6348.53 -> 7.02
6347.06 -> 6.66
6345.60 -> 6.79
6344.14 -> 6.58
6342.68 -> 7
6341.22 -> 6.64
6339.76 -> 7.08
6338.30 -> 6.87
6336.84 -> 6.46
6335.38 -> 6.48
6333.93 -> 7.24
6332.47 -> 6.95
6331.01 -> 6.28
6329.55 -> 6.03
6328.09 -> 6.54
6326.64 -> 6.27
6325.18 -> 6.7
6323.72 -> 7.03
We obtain -0.077 mag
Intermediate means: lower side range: 6.58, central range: 7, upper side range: 6.47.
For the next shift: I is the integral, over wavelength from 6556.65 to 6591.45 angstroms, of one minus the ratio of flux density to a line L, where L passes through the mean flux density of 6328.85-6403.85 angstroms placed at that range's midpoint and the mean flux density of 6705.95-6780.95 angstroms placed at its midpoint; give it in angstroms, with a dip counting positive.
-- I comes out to -2.7 angstroms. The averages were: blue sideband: 6.58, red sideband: 6.47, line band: 7.03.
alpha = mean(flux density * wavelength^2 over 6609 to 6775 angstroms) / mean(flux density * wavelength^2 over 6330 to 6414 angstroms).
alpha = 1.1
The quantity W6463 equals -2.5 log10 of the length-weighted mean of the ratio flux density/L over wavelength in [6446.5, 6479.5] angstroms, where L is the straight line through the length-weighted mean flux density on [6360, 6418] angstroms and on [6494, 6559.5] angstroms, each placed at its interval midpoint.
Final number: -0.022 mag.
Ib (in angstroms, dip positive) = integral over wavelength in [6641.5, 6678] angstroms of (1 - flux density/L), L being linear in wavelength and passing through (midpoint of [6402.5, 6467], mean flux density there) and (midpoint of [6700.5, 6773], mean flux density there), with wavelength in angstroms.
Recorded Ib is -1.9 angstroms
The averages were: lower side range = 6.71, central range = 6.86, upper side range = 6.46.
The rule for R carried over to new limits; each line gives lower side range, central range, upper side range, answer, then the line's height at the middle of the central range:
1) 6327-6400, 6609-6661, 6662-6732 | -0.06 mag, 6.58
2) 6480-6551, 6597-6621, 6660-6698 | -0.03 mag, 6.8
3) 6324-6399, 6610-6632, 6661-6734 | -0.05 mag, 6.59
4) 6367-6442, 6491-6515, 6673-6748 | -0.03 mag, 6.55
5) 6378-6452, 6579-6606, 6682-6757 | -0.09 mag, 6.54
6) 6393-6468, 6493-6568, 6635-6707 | -0.03 mag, 6.74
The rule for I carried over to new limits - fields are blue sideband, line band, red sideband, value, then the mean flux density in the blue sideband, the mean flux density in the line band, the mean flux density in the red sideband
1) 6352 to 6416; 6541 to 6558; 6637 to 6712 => -0.7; 6.54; 6.94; 6.8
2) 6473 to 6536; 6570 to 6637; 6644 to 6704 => -1.1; 6.93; 6.94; 6.76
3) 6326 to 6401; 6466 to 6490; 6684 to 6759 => -1.8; 6.58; 7.03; 6.49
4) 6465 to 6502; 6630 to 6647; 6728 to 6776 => -0.6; 6.83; 6.87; 6.47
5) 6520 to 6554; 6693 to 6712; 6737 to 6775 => -0.3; 7.12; 6.72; 6.43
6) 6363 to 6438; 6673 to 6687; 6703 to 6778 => 0.0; 6.58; 6.51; 6.48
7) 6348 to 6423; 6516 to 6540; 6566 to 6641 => -1.2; 6.57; 7.16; 6.97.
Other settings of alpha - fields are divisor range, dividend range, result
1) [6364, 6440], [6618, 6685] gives 1.12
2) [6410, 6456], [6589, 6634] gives 1.09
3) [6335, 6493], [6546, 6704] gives 1.09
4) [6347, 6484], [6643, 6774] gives 1.08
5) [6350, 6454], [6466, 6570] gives 1.09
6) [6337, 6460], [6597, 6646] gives 1.12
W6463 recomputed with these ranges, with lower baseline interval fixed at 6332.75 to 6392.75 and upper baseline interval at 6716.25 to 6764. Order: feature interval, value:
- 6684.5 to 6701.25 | -0.05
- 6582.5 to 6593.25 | -0.10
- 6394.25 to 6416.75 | -0.02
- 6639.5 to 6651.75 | -0.11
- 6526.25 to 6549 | -0.11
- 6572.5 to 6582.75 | -0.07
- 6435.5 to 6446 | -0.02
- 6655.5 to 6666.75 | -0.06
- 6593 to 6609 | -0.09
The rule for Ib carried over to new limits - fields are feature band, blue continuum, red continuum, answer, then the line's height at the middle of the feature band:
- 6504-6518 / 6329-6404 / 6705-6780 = -0.9 angstroms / 6.54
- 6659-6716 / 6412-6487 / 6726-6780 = -1.1 angstroms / 6.55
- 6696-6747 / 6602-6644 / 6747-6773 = 1.1 angstroms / 6.61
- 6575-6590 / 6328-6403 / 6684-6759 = -1.2 angstroms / 6.53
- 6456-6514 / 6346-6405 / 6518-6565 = 0.3 angstroms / 6.88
